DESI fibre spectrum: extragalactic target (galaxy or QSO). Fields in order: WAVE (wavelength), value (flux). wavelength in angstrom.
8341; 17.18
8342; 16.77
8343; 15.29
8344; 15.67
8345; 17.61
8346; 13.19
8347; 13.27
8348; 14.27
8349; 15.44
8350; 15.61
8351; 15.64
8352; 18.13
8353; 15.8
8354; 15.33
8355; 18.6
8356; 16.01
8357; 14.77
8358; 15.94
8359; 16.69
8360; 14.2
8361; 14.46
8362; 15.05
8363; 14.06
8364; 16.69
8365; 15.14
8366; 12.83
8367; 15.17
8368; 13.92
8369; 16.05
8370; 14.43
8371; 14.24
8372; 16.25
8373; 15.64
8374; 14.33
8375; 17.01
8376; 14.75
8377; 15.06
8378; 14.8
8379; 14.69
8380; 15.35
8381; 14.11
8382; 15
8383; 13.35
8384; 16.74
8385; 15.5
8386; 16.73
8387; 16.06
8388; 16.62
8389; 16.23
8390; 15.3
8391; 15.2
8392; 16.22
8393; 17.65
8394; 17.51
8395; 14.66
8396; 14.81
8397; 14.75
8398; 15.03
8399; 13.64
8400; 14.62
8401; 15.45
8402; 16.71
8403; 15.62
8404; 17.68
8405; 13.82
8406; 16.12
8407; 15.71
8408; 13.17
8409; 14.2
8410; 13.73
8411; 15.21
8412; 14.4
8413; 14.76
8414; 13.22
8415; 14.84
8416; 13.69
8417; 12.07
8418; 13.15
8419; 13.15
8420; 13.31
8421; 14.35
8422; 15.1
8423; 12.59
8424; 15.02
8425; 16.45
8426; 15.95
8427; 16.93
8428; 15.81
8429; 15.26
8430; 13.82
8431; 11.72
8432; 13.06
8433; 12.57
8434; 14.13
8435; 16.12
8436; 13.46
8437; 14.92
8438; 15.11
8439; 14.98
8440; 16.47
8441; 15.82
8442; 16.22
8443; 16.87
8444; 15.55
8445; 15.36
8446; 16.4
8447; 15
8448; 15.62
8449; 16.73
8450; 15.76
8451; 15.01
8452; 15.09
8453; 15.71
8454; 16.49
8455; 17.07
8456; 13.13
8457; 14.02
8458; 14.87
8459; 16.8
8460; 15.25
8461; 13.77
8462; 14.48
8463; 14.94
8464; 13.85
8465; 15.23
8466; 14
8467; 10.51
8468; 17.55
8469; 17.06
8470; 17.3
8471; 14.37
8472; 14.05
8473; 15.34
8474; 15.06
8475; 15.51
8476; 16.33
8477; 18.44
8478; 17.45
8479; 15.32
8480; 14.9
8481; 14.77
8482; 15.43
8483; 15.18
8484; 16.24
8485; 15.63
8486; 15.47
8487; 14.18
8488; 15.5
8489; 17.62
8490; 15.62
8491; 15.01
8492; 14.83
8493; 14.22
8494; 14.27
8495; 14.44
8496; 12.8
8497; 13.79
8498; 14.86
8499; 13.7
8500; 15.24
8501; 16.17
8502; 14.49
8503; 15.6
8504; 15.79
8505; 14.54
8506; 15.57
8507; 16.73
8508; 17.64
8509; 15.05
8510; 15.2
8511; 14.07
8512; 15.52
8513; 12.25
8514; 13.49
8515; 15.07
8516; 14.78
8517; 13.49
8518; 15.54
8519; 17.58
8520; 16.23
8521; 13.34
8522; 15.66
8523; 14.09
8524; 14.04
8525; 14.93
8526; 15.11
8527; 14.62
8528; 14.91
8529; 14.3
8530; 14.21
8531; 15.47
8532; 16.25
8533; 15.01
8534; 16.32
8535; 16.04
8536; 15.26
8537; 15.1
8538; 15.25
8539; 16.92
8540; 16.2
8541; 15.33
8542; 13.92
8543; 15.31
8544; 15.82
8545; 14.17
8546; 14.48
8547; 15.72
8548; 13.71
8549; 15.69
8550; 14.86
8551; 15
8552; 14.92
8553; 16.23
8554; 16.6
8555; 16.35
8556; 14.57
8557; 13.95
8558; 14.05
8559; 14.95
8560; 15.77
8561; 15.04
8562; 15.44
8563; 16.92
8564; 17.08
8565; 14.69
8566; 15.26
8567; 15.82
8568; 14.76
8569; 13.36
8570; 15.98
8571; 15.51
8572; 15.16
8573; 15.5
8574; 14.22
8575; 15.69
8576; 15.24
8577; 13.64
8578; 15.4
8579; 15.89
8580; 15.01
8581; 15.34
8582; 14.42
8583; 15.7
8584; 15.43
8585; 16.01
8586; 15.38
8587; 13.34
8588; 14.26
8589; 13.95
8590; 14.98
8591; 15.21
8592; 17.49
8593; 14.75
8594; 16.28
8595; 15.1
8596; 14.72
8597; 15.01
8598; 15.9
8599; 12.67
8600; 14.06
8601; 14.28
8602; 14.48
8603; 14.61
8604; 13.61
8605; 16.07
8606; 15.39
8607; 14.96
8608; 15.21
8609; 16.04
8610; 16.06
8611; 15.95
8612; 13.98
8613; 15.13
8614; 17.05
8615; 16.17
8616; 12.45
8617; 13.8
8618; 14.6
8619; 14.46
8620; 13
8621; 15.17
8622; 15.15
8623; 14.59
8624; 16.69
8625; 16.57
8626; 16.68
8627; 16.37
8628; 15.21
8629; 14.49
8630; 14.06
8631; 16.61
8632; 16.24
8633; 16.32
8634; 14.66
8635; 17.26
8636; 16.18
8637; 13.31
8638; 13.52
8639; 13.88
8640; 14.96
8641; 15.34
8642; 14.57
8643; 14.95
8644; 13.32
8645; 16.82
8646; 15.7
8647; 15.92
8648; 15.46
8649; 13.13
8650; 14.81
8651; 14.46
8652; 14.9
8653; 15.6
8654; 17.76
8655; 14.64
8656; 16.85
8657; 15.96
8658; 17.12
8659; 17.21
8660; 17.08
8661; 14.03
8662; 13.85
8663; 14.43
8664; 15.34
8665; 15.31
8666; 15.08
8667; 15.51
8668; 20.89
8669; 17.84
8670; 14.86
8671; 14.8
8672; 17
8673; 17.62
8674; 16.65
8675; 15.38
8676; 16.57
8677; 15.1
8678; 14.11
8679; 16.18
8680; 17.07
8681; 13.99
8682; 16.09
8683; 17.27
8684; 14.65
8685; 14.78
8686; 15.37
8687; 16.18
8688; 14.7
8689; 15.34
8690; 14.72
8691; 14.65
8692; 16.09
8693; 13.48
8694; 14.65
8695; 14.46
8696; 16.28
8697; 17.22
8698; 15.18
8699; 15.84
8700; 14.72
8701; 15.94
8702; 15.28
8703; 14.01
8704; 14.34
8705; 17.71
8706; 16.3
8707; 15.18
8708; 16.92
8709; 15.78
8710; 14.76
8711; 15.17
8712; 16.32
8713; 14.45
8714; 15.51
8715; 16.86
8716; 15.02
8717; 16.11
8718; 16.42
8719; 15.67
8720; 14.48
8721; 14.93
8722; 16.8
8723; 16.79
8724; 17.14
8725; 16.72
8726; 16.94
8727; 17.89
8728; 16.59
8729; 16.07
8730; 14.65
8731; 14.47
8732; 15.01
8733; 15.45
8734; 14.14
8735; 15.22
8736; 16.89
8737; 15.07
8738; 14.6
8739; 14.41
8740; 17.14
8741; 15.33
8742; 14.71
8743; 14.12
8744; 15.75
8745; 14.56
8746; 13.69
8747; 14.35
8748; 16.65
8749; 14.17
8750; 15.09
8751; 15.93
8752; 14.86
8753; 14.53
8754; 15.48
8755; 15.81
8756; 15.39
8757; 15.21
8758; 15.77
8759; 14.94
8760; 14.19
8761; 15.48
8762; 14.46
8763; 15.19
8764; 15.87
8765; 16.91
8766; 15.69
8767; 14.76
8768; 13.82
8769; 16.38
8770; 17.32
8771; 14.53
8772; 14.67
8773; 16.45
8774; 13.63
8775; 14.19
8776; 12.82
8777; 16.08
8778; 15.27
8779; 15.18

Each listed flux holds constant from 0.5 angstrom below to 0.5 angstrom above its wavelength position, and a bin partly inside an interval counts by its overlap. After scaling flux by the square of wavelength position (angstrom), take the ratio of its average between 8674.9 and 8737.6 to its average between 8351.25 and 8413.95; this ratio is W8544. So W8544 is 1.1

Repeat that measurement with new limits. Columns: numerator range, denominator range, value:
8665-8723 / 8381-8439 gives 1.13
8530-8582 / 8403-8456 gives 1.06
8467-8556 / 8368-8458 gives 1.03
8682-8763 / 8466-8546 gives 1.07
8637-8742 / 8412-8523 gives 1.09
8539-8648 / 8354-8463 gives 1.05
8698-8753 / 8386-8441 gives 1.12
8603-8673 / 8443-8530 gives 1.05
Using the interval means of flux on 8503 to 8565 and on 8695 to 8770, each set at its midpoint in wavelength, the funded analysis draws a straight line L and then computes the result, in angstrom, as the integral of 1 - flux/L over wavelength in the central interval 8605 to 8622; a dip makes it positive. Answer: 0.4 angstrom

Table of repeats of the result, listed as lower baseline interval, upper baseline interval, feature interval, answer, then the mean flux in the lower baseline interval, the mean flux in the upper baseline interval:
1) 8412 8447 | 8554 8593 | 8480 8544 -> -0.6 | 14.7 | 15.2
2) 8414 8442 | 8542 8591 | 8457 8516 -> -1.6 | 14.4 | 15.1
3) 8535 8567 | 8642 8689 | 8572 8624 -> 1.7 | 15.3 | 15.7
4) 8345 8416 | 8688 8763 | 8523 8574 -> 0.4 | 15.3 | 15.4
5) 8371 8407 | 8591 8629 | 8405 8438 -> 2.4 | 15.5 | 15.1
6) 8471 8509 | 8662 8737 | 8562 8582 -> 0.3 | 15.3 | 15.7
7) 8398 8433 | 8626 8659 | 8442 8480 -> -2.0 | 14.5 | 15.4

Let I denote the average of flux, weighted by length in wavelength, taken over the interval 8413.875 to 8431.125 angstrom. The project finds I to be 14.3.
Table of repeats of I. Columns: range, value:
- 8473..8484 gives 15.8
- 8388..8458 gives 15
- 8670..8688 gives 15.8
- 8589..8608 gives 15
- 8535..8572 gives 15.3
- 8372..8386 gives 15.2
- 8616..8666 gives 15.2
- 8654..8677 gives 16.1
